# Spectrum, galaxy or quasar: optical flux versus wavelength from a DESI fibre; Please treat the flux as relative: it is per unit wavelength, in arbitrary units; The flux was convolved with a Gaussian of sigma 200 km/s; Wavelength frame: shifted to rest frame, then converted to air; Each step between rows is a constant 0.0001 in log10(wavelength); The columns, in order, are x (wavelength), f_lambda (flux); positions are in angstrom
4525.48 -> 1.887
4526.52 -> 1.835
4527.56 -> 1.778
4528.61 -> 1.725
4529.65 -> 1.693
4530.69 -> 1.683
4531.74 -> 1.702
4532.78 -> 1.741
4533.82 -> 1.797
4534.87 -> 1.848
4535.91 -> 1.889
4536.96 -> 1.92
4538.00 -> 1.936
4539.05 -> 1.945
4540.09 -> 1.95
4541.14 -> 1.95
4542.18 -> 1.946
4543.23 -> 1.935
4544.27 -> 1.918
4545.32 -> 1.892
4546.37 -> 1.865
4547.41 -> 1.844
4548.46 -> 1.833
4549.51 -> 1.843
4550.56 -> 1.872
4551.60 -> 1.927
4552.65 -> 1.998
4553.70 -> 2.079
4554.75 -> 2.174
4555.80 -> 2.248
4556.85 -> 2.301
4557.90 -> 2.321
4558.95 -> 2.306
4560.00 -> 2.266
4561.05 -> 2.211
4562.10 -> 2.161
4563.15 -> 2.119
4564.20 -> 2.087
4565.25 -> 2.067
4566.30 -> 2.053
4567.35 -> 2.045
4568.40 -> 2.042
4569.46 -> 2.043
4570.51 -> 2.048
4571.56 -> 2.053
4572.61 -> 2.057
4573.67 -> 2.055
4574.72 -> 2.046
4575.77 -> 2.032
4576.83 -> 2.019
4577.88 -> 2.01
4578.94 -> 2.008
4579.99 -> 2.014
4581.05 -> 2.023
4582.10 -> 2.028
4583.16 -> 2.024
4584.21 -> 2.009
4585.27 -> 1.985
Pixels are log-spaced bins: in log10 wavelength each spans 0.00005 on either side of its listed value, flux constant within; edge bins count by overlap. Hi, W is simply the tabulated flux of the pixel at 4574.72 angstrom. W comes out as 2.046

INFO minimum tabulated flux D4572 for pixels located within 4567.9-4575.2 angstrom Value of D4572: 2.042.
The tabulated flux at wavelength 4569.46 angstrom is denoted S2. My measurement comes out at 2.043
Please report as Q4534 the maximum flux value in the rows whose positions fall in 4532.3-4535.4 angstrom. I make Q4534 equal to 1.848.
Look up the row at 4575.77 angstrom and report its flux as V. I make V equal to 2.032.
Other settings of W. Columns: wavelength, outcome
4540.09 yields 1.95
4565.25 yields 2.067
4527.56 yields 1.778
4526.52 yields 1.835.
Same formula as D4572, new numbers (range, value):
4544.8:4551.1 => 1.833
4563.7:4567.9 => 2.045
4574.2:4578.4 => 2.01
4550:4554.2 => 1.872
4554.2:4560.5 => 2.174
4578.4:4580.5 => 2.008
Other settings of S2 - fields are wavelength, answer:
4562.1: 2.161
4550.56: 1.872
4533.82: 1.797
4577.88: 2.01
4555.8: 2.248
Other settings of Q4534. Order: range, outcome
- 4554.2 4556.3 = 2.248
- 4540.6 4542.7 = 1.95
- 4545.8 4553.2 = 1.998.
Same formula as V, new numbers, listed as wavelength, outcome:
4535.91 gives 1.889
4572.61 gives 2.057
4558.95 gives 2.306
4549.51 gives 1.843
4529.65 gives 1.693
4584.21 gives 2.009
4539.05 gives 1.945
